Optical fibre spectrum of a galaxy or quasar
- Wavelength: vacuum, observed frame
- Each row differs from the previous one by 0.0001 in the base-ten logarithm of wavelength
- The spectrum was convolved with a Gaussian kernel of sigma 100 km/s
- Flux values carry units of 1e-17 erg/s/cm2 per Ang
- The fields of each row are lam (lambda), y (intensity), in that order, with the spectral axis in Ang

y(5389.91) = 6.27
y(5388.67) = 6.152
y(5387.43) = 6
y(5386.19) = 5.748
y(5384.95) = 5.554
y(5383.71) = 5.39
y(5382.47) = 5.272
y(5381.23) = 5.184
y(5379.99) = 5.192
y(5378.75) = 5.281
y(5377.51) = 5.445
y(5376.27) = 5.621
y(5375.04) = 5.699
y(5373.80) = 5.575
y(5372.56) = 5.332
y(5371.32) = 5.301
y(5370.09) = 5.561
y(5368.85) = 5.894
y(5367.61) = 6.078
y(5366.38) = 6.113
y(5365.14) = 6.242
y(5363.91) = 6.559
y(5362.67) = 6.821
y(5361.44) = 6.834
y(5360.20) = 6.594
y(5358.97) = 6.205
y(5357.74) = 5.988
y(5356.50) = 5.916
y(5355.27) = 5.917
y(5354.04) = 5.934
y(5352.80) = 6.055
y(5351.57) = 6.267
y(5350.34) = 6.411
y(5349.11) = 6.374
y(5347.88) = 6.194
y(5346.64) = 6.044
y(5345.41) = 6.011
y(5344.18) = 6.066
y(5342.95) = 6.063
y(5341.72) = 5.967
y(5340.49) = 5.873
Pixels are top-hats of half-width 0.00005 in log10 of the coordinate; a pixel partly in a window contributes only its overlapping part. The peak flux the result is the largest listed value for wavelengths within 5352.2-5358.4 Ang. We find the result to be 6.055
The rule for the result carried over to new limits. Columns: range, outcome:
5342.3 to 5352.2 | 6.411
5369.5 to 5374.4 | 5.575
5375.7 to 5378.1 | 5.621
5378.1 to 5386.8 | 5.748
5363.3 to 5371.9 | 6.559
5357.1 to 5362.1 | 6.834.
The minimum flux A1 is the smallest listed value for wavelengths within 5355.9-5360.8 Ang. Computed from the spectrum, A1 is 5.916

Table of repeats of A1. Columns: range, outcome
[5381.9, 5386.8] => 5.272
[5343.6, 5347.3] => 6.011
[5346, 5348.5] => 6.044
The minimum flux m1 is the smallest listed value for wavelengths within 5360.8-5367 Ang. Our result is 6.113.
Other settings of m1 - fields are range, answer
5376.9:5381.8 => 5.184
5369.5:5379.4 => 5.281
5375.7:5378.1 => 5.445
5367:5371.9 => 5.301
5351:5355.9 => 5.917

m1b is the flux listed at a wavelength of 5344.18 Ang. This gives 6.066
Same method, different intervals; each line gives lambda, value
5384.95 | 5.554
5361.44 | 6.834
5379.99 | 5.192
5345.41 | 6.011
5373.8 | 5.575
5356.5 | 5.916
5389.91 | 6.27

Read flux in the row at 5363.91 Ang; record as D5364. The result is 6.559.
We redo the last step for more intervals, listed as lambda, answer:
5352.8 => 6.055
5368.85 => 5.894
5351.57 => 6.267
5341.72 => 5.967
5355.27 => 5.917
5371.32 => 5.301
